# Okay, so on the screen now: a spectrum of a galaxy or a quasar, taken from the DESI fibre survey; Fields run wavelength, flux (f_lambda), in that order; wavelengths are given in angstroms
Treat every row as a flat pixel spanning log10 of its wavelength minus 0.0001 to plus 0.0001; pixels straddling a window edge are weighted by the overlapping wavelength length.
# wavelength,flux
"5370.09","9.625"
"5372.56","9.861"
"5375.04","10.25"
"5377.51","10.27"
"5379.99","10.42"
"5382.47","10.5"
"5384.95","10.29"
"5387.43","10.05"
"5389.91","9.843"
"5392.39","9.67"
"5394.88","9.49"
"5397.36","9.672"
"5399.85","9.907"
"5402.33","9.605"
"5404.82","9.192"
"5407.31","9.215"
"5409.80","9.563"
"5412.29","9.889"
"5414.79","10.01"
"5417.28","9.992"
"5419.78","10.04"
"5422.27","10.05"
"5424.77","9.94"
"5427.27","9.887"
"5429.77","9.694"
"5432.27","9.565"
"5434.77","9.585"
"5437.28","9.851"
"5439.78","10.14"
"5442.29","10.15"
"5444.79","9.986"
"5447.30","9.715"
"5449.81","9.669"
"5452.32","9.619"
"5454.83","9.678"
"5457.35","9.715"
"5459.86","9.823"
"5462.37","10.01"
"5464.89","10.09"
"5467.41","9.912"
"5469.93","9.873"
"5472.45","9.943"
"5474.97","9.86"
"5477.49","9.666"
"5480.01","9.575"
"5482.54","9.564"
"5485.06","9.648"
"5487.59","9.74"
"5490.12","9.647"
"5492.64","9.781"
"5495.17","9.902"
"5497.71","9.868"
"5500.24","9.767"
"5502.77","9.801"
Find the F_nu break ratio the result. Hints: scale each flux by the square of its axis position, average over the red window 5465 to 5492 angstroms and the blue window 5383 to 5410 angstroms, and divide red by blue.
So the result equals 1.0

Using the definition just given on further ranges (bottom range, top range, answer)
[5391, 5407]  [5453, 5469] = 1.05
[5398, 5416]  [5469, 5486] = 1.04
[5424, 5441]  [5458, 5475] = 1.03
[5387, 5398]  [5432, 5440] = 1.02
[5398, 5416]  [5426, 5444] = 1.03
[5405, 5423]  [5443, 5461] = 1.01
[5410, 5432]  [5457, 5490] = 1.01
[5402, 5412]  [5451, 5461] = 1.05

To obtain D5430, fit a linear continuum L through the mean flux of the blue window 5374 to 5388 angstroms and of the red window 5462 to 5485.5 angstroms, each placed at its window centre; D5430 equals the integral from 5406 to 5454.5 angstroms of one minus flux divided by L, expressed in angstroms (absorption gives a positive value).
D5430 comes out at 1.1 angstroms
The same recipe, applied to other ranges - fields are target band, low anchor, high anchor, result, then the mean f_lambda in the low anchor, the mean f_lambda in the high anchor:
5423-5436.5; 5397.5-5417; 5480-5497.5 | -0.1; 9.65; 9.71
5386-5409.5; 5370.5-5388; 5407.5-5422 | 0.9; 10.2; 9.86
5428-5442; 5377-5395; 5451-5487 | 0.2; 10.1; 9.78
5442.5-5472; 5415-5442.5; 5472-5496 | -0.1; 9.89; 9.73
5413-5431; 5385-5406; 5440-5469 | -0.3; 9.72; 9.86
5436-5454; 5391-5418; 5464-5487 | -0.3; 9.65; 9.78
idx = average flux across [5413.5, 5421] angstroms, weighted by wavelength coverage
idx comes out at 10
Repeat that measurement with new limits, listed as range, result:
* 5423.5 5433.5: 9.77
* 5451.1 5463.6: 9.77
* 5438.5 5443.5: 10.1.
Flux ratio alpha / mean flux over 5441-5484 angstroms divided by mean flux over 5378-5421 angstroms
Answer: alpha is 1.00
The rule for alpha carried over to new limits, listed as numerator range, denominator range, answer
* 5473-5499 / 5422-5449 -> 0.99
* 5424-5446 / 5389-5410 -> 1.03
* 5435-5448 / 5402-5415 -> 1.04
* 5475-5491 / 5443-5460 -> 0.99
